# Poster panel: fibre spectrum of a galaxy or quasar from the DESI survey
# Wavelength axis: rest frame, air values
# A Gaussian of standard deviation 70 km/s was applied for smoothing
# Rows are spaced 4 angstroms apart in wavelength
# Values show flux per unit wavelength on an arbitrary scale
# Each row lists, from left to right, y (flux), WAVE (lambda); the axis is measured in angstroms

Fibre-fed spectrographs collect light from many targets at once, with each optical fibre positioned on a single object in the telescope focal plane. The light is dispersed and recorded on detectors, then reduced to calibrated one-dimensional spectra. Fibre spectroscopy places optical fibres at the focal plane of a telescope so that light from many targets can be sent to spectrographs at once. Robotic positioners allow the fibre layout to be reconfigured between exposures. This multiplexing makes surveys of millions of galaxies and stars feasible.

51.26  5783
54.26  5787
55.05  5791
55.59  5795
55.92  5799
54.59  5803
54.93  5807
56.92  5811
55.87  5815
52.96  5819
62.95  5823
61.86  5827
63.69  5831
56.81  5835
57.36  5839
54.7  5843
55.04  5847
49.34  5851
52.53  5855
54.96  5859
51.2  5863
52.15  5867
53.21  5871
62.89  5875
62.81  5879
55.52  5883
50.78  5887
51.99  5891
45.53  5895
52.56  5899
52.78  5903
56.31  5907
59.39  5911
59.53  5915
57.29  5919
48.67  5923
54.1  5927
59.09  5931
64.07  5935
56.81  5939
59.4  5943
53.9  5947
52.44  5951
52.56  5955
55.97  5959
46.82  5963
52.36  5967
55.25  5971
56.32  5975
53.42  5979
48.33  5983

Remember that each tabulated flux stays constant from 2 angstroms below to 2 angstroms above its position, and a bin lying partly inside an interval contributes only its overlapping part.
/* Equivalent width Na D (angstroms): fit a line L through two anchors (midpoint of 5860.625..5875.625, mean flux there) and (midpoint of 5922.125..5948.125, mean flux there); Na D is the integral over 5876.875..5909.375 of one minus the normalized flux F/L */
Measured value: 0.9 angstroms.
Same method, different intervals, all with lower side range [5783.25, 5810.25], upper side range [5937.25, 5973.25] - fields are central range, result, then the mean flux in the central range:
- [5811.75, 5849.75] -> -2.10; 57.7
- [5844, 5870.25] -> 0.91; 52.7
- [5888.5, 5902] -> 1.01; 50.3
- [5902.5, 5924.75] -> -0.71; 55.9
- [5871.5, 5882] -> -1.23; 60.8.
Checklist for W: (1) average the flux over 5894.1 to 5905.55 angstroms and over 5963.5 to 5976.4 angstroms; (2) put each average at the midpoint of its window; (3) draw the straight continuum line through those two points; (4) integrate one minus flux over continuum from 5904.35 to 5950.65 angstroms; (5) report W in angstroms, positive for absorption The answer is -4.3 angstroms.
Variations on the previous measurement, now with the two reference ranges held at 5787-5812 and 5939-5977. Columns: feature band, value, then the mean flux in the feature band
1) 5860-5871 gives 0.5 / 52.3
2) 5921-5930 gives 0.3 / 52.2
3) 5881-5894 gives 0.6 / 52.2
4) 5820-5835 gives -1.7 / 61.4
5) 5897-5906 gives 0.2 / 53.1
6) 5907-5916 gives -0.7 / 58.8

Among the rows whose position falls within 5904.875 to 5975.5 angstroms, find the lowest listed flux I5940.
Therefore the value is 46.82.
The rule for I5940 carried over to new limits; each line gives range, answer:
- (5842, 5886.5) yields 49.34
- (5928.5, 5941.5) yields 56.81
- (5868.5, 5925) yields 45.53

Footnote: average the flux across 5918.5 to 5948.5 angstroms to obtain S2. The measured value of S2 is 56.7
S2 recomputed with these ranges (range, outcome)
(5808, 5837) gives 58.6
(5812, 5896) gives 55.6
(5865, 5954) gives 55.5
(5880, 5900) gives 51.8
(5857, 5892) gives 55.1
